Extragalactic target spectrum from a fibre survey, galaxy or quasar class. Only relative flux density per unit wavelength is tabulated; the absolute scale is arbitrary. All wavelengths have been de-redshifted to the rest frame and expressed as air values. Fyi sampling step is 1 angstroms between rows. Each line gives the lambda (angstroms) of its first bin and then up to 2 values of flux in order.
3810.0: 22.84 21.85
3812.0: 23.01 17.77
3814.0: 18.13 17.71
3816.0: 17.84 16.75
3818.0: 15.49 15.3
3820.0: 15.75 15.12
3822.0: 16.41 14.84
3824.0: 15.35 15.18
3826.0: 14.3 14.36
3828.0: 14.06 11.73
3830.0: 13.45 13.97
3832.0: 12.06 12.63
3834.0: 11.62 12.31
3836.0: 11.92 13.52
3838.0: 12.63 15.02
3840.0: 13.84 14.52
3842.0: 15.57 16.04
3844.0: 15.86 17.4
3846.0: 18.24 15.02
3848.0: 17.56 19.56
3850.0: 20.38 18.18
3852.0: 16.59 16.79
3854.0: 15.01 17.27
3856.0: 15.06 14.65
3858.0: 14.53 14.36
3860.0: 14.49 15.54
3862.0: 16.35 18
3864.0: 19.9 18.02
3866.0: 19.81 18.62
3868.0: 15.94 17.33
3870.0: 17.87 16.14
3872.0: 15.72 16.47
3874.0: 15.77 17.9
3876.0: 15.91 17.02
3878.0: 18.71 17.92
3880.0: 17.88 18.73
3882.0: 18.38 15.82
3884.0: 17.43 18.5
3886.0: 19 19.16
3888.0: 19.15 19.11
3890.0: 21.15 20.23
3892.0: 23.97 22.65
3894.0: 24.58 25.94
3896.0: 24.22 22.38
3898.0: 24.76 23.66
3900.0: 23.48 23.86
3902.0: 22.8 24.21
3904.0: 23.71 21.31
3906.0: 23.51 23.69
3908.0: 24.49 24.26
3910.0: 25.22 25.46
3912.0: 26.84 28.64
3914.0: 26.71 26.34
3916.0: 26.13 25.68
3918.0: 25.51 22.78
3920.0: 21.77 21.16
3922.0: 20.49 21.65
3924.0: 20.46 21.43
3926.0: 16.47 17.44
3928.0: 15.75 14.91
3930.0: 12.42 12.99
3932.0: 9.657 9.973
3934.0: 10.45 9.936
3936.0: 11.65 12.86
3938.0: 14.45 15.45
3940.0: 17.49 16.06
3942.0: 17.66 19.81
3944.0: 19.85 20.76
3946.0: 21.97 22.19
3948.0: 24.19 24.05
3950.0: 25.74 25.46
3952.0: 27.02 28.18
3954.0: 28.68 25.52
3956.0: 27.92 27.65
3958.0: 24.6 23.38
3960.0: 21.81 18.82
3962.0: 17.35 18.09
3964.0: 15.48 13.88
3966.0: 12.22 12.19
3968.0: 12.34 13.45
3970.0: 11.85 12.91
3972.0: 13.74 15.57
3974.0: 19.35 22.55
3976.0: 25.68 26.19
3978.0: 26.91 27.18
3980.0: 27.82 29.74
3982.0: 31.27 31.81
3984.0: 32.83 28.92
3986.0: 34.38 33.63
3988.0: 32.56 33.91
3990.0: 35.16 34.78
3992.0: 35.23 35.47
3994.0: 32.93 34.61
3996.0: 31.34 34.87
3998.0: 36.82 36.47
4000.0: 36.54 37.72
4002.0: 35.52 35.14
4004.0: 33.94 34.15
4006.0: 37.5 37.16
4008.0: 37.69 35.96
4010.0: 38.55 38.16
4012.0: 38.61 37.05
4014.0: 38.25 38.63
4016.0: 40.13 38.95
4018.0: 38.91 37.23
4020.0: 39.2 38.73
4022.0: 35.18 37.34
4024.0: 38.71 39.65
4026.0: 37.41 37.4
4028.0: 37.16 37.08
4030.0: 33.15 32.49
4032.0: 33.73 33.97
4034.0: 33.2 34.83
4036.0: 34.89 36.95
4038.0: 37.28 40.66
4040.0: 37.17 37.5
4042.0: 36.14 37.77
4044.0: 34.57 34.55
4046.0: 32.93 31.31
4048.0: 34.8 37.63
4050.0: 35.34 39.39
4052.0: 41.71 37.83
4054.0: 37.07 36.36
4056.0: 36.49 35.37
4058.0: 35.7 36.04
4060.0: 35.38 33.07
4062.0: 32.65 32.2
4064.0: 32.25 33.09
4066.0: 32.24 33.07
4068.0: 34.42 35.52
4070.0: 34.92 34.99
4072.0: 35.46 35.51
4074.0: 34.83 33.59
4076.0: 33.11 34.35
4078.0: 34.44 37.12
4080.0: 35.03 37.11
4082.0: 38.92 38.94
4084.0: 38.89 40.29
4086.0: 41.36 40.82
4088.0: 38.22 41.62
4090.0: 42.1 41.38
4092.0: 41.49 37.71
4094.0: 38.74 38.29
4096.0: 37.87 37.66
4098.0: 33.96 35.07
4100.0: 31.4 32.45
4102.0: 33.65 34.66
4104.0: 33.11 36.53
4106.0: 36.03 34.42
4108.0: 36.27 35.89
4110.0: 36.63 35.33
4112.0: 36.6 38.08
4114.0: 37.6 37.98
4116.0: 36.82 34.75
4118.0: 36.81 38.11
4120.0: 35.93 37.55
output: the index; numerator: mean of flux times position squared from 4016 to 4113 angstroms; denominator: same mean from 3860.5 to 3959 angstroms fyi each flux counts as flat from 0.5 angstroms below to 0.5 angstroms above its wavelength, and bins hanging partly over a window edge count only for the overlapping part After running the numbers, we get 1.9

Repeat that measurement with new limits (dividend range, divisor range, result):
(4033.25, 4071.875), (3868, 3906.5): 1.91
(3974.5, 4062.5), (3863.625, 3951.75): 1.86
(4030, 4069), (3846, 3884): 2.27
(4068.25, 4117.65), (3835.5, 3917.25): 2.11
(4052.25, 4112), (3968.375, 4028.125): 1.15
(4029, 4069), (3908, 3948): 1.94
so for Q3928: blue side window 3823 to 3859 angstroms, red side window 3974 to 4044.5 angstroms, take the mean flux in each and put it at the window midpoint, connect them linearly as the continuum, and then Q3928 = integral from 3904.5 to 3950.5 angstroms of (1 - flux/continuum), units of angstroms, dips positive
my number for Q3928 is 9.2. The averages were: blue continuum 15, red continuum 34.9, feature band 20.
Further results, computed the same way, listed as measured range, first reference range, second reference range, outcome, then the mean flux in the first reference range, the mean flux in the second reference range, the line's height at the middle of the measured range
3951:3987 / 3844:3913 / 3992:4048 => 9.05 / 19.5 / 36.3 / 30.3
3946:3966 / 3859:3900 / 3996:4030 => 4.39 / 19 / 37.2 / 29.4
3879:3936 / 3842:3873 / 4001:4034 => 5.15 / 16.8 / 36.9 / 23.1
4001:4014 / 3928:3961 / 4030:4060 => -3.03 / 19.5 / 35.9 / 29.8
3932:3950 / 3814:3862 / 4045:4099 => 5.59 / 15.3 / 36.4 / 24.6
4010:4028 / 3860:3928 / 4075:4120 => -4.38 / 20.8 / 36.9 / 30.7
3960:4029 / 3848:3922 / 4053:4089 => -2.15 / 20.3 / 35.8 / 29.4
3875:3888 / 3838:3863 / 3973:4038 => 1.22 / 16.1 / 34.4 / 19.8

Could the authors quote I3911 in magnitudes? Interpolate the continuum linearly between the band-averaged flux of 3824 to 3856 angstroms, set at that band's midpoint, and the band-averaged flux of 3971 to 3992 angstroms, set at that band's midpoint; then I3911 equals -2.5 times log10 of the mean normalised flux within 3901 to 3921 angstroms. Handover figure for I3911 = -0.14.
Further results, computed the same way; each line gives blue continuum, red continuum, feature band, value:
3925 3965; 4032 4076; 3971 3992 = -0.14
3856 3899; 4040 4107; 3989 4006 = -0.19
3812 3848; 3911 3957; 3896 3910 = -0.25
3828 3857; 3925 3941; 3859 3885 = -0.17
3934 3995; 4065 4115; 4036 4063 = -0.13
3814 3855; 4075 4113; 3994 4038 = -0.20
